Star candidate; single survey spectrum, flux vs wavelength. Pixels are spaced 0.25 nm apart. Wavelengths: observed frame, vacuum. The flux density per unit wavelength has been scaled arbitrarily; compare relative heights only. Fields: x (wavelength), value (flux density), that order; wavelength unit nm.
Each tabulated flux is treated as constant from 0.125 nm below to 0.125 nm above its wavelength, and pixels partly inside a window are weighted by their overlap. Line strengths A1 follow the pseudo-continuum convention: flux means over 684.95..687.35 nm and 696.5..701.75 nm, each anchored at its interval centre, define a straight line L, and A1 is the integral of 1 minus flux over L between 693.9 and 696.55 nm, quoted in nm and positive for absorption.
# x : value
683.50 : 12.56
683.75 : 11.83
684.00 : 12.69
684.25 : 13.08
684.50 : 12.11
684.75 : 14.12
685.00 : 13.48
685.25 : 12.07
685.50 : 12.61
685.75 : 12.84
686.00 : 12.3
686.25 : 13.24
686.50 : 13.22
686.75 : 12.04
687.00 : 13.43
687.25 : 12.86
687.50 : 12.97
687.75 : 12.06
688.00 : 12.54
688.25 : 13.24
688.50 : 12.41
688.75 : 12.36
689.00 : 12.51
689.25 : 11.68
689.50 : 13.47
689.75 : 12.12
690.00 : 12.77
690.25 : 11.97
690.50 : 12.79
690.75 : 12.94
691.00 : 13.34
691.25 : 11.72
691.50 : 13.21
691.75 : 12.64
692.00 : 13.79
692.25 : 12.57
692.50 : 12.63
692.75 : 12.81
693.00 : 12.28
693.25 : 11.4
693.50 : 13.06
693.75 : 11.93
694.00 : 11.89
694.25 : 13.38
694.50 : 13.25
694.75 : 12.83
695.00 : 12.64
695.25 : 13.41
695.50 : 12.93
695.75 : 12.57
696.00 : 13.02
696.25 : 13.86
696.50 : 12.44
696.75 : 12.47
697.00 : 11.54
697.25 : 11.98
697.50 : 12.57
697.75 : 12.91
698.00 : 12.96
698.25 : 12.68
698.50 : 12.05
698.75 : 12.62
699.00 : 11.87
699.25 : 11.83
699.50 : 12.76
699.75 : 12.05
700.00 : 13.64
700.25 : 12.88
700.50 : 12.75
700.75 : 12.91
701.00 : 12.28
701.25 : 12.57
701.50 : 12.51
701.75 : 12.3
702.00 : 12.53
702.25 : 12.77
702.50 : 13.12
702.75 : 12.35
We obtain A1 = -0.079 nm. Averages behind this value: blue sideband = 12.8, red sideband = 12.5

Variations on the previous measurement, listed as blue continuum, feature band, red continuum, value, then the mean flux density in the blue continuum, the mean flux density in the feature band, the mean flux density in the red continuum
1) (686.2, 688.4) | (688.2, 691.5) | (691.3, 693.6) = 0.05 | 12.8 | 12.6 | 12.7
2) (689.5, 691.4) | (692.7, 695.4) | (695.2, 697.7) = 0.00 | 12.6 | 12.6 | 12.7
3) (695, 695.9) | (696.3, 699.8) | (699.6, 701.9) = 0.11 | 12.9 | 12.4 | 12.7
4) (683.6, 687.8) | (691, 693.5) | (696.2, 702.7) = 0.01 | 12.8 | 12.6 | 12.6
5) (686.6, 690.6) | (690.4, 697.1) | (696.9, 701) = -0.10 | 12.6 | 12.7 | 12.5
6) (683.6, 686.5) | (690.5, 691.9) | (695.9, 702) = -0.01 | 12.8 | 12.8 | 12.6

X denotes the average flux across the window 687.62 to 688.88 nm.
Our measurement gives 12.5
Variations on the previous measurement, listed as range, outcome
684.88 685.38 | 12.8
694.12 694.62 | 13.3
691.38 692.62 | 13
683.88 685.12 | 13.1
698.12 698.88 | 12.4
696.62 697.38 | 12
